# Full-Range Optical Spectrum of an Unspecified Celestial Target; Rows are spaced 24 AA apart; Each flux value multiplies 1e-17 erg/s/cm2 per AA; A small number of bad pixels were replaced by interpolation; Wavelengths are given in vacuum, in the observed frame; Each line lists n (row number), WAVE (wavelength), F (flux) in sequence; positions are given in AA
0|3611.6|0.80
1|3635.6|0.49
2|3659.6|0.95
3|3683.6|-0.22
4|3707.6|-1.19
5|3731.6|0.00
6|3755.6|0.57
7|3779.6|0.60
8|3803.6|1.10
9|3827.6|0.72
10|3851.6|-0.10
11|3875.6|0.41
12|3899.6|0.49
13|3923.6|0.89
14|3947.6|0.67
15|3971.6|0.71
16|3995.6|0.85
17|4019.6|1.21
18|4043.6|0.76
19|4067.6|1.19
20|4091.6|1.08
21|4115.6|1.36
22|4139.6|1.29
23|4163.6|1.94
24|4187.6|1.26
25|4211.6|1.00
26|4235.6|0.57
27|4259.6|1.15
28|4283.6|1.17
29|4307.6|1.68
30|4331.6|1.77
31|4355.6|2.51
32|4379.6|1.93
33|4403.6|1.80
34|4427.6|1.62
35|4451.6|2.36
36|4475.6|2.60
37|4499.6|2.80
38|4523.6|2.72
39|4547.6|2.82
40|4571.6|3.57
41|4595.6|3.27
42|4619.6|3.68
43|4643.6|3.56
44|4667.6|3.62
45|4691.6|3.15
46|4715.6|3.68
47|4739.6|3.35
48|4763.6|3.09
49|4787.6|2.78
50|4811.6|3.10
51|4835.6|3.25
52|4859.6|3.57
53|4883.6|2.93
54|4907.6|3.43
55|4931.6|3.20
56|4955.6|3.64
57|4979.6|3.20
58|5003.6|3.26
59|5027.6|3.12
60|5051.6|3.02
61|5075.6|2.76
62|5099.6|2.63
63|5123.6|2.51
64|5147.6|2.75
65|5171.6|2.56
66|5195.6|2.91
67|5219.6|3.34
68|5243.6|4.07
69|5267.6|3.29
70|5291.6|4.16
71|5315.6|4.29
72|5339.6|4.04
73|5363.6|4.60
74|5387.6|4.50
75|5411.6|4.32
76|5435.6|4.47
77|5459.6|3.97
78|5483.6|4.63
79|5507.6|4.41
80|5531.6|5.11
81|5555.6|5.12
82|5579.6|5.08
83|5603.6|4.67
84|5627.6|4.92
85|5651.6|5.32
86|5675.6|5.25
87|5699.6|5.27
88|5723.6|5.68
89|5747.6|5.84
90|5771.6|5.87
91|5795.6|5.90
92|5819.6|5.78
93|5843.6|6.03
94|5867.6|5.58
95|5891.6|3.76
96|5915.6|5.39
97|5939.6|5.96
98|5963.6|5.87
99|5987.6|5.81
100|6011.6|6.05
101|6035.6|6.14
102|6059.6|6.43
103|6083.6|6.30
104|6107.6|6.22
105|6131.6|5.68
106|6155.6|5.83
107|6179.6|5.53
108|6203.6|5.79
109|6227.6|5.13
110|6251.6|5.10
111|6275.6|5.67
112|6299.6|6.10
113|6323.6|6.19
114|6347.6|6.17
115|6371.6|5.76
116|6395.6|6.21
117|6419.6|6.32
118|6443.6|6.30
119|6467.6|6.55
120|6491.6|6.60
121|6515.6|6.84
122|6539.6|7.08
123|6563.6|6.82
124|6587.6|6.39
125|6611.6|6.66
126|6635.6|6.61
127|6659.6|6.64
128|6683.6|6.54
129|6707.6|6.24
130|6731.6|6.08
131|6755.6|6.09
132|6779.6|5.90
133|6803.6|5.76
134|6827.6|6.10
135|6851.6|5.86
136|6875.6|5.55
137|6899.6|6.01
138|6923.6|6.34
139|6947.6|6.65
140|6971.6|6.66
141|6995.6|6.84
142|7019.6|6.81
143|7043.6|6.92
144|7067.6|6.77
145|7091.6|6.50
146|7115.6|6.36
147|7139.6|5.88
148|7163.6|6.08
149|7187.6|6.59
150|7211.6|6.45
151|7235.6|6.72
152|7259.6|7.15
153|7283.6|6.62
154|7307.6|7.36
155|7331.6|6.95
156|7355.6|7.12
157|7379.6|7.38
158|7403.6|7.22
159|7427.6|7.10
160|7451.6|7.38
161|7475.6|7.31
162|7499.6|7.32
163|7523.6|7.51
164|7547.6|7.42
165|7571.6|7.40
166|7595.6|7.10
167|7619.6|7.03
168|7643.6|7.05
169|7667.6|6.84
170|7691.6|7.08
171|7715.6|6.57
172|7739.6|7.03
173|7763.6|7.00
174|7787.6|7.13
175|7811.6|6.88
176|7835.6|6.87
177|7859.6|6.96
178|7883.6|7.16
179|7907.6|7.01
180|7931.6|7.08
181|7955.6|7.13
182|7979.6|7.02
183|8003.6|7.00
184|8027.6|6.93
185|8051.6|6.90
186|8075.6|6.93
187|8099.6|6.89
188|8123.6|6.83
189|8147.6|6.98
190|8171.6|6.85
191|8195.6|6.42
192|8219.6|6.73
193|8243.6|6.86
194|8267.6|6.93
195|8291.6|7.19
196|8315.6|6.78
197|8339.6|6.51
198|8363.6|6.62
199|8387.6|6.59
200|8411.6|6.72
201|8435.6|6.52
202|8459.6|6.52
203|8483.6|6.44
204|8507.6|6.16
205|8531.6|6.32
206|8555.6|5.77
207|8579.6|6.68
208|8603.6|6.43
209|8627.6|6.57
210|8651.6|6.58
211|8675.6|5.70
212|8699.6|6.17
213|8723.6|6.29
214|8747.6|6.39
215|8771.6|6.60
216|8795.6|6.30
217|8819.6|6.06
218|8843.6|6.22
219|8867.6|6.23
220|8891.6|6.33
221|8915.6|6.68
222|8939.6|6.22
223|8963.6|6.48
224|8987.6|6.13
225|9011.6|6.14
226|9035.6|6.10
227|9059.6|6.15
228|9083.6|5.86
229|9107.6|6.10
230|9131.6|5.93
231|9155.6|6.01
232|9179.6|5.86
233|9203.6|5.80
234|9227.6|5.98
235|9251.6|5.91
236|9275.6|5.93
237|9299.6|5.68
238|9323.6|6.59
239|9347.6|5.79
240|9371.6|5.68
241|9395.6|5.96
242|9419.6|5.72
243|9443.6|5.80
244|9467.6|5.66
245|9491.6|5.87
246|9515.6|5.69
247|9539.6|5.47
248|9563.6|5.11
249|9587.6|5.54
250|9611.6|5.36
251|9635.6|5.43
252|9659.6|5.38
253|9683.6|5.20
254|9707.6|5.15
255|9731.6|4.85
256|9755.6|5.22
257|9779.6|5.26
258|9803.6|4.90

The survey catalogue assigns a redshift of 0.000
